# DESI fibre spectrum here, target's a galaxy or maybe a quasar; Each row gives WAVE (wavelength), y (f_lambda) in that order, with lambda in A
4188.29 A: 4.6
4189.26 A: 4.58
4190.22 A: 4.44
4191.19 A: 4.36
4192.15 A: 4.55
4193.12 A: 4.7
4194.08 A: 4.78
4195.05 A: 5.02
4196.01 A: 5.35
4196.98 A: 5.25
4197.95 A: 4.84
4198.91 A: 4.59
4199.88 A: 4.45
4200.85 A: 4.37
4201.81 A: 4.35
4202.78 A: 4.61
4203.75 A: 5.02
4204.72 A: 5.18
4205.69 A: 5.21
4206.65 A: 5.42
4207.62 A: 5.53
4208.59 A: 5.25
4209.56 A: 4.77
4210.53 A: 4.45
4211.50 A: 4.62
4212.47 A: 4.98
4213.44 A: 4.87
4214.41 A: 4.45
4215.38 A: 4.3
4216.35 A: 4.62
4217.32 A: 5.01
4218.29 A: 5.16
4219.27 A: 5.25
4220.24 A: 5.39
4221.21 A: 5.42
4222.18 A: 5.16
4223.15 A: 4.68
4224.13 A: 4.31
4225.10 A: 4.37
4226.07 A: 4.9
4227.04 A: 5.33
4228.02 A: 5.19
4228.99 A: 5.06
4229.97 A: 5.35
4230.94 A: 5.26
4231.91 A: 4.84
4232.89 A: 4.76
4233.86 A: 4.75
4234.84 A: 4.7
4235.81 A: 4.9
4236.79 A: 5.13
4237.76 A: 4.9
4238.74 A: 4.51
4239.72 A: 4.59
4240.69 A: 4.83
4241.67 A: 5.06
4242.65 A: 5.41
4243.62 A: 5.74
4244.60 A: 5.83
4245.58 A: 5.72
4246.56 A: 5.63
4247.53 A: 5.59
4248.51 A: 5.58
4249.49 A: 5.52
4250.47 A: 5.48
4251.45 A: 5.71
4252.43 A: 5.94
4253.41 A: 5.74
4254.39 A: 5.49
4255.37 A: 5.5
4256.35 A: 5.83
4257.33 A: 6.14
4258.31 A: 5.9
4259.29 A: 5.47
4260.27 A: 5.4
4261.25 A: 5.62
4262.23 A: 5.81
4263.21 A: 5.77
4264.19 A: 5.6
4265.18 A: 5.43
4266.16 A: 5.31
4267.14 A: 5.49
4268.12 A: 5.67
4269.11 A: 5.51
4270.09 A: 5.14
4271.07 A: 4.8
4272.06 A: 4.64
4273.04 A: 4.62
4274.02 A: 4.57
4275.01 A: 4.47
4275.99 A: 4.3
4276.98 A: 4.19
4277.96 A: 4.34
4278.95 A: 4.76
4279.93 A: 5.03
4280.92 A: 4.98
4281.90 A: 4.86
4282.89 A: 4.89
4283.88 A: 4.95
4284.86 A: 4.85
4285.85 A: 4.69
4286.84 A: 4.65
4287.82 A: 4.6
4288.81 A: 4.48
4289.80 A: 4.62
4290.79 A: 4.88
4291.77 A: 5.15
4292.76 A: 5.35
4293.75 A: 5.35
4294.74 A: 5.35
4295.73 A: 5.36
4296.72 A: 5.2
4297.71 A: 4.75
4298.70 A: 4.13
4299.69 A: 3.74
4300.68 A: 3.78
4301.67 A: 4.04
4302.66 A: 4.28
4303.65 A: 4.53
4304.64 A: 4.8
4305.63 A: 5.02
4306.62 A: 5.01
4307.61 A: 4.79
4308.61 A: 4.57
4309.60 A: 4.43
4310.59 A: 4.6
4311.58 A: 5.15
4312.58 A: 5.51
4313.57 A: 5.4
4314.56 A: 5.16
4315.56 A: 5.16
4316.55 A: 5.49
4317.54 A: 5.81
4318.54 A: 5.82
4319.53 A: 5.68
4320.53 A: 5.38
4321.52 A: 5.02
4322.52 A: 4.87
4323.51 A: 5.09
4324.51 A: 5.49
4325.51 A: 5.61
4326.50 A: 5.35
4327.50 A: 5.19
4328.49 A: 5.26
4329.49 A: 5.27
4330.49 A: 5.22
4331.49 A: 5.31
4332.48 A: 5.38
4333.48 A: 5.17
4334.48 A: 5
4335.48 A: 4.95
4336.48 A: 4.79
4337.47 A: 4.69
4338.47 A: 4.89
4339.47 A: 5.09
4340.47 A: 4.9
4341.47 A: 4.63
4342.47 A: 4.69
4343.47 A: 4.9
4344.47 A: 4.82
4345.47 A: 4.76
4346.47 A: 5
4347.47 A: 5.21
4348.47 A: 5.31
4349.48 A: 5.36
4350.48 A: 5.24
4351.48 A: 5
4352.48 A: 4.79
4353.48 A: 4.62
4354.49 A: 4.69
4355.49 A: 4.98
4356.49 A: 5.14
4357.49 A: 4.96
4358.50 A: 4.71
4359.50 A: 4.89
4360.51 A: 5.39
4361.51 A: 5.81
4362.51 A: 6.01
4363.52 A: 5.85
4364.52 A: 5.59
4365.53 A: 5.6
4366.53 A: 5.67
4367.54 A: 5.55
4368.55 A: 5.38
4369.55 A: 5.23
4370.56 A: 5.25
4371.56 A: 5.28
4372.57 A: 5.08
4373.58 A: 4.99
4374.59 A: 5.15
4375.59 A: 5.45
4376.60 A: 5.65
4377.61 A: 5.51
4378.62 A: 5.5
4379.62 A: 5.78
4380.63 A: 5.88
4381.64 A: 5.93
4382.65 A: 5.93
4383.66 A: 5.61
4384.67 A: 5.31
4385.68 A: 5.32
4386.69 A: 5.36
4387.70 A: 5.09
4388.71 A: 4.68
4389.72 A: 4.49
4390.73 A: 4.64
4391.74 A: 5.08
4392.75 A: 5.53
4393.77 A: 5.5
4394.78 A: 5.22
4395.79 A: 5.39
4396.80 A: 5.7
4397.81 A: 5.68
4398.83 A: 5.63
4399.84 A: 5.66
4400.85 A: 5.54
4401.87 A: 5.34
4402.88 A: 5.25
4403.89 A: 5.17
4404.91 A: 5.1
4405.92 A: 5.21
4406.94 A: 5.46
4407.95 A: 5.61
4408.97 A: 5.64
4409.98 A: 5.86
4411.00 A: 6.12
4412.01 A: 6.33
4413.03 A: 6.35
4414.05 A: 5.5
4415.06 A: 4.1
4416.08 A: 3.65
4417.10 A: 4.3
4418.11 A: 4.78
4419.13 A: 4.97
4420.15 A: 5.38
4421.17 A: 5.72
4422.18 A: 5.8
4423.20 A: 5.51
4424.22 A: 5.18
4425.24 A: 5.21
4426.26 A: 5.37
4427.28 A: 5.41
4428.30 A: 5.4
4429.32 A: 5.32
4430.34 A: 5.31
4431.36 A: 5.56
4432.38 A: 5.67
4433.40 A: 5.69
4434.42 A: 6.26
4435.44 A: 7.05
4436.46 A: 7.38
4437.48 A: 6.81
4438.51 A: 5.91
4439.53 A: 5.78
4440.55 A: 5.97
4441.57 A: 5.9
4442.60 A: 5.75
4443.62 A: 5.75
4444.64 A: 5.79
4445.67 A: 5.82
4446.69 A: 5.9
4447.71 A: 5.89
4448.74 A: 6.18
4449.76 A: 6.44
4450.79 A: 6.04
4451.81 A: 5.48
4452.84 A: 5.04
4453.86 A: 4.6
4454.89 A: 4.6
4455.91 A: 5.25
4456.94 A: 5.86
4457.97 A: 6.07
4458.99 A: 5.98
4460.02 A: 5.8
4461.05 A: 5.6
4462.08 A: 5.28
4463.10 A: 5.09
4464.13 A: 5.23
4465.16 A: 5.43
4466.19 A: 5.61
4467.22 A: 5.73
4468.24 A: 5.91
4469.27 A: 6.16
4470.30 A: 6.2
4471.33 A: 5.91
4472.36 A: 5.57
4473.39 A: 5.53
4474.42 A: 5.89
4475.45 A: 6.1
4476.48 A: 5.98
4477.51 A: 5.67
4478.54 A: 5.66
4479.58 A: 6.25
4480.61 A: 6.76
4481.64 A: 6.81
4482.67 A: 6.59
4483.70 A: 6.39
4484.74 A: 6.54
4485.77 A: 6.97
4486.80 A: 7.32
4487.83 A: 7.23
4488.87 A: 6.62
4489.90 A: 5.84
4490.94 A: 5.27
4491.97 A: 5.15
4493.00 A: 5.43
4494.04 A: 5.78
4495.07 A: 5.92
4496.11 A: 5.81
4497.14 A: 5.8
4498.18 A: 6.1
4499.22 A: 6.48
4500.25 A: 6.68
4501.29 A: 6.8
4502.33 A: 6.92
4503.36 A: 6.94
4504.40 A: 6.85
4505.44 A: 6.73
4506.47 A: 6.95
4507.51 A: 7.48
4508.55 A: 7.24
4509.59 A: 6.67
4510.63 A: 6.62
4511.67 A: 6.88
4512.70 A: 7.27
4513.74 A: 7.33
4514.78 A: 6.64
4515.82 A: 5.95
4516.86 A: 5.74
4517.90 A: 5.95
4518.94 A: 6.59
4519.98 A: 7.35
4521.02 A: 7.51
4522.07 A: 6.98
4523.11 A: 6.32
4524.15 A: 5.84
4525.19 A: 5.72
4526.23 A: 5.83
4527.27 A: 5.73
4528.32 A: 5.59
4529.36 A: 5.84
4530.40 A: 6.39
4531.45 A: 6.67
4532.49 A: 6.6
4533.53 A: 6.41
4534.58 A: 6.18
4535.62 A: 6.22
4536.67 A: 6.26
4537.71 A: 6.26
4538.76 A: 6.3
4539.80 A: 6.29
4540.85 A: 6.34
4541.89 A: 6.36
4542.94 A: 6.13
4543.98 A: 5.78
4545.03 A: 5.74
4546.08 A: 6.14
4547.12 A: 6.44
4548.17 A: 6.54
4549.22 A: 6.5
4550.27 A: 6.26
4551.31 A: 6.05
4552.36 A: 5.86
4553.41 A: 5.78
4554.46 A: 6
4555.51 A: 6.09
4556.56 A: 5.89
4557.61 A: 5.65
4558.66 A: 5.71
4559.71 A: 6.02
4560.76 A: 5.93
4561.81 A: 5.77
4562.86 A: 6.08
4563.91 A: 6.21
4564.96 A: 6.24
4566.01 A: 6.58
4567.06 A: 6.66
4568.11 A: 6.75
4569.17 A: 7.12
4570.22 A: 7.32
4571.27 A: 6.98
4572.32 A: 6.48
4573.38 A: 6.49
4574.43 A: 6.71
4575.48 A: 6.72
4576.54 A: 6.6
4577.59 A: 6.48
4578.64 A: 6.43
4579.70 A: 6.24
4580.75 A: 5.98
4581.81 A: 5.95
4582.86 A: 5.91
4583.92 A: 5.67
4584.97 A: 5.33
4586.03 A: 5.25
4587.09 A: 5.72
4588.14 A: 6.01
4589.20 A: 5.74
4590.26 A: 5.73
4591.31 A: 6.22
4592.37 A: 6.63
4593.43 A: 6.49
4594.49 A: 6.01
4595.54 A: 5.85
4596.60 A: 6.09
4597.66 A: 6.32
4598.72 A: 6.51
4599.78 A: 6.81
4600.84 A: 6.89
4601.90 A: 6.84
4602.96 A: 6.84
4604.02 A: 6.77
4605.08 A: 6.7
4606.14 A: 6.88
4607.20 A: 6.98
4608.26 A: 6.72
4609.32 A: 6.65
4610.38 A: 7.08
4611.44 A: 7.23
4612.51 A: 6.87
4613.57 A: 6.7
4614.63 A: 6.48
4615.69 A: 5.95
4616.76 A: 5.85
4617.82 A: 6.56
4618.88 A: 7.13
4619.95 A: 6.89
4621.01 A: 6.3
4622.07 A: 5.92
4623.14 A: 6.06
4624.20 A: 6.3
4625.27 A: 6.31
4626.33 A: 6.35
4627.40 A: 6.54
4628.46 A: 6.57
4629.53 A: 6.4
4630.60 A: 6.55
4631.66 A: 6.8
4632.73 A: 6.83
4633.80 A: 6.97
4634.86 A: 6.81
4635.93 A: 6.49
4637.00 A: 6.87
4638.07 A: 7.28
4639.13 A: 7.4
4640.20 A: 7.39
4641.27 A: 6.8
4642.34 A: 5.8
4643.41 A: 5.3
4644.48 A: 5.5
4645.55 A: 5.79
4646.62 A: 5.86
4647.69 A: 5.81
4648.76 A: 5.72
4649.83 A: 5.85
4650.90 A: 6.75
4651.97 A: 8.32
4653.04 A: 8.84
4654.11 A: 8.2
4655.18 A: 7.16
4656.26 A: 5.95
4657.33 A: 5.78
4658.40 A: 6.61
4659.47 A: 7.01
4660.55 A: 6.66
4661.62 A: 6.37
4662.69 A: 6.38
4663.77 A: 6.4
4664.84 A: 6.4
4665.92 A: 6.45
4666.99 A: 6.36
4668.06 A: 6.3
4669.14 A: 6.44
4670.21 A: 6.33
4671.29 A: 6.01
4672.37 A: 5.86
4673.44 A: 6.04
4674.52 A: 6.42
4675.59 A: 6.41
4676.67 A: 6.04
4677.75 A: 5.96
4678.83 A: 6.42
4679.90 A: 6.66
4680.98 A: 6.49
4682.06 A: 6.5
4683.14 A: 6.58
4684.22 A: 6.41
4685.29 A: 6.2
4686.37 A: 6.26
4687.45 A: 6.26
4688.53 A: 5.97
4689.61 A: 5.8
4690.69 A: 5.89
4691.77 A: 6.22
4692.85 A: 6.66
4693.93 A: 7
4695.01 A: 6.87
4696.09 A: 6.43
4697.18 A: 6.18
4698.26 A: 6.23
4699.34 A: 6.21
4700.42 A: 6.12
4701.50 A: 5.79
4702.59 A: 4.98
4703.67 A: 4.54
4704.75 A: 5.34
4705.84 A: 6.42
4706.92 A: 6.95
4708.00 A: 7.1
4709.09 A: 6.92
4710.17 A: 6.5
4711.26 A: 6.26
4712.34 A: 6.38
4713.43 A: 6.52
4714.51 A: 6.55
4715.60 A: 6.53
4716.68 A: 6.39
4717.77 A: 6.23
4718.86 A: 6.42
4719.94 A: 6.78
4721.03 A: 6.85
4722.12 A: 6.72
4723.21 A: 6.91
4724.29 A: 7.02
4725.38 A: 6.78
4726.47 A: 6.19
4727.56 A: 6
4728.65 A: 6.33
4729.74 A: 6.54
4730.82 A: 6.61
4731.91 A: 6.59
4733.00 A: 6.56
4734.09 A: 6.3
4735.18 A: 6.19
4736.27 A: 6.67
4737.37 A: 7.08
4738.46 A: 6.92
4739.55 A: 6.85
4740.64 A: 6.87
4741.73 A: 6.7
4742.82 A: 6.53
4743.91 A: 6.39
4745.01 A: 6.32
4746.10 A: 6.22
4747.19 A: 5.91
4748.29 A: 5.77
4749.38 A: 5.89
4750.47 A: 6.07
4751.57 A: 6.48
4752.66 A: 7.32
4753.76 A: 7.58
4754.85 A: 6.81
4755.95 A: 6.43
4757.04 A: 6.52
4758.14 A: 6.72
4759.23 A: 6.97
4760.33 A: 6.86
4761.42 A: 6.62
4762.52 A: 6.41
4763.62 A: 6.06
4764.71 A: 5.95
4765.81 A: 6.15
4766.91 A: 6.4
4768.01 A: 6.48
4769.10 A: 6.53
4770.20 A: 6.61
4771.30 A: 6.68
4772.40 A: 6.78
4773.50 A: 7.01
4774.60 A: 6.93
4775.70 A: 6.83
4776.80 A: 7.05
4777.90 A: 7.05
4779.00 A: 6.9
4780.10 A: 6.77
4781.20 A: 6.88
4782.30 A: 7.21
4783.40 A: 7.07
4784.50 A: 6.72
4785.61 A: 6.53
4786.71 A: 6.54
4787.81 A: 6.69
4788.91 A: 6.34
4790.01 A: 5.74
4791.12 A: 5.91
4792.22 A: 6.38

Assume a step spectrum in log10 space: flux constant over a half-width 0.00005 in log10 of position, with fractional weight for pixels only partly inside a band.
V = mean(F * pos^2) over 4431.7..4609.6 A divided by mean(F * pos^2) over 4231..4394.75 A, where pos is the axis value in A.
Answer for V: 1.3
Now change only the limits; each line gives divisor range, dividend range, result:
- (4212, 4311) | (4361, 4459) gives 1.18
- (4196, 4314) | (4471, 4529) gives 1.42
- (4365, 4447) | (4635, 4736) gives 1.32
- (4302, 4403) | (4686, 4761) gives 1.46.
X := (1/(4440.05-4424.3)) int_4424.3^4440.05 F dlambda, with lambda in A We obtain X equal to 5.86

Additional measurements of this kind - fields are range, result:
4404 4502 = 5.79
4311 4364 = 5.17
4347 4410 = 5.34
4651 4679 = 6.58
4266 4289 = 4.82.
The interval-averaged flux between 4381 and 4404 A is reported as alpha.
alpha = 5.36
